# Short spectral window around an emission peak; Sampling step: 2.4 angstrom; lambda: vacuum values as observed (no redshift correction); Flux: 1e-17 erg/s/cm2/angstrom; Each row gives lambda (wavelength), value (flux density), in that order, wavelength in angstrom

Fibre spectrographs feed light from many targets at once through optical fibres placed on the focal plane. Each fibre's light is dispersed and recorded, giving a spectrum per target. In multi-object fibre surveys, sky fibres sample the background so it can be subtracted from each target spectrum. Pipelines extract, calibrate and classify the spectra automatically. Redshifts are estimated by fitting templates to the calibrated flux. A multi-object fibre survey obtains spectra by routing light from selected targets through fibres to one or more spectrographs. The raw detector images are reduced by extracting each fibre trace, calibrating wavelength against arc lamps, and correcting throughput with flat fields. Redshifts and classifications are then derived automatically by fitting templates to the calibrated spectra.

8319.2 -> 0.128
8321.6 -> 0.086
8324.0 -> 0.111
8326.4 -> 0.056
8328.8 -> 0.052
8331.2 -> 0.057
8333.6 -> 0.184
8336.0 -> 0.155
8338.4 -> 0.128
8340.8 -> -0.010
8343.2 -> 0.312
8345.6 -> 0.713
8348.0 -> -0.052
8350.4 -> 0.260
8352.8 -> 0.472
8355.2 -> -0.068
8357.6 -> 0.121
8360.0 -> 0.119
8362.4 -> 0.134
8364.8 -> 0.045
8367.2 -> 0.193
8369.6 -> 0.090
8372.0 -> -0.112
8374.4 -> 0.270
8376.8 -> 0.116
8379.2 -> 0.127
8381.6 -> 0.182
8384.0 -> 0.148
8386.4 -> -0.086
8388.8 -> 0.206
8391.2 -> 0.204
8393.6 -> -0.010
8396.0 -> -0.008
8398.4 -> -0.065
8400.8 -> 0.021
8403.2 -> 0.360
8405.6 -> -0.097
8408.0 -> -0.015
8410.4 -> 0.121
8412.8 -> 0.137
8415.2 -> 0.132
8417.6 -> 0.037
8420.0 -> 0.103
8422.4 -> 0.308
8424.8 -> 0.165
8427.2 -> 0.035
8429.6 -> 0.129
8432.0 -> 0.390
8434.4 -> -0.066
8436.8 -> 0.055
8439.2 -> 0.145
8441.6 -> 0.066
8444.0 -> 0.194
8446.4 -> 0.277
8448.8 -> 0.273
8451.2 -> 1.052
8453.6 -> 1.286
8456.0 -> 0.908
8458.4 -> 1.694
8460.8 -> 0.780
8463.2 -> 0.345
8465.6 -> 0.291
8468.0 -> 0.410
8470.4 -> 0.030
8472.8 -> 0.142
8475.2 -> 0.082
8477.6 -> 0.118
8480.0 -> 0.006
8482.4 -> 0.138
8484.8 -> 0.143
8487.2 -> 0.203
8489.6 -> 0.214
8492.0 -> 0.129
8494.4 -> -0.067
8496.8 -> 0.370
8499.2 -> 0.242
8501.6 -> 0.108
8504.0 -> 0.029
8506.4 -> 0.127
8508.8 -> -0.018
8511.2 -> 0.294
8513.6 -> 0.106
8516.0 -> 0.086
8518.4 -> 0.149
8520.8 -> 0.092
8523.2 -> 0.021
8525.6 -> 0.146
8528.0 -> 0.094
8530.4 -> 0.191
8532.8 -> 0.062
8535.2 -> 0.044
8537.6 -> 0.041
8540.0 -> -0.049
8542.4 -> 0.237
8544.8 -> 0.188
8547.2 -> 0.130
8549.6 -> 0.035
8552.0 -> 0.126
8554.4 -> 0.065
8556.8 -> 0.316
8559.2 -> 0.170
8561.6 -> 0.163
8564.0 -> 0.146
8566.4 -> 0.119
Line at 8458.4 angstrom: [O II] 3727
